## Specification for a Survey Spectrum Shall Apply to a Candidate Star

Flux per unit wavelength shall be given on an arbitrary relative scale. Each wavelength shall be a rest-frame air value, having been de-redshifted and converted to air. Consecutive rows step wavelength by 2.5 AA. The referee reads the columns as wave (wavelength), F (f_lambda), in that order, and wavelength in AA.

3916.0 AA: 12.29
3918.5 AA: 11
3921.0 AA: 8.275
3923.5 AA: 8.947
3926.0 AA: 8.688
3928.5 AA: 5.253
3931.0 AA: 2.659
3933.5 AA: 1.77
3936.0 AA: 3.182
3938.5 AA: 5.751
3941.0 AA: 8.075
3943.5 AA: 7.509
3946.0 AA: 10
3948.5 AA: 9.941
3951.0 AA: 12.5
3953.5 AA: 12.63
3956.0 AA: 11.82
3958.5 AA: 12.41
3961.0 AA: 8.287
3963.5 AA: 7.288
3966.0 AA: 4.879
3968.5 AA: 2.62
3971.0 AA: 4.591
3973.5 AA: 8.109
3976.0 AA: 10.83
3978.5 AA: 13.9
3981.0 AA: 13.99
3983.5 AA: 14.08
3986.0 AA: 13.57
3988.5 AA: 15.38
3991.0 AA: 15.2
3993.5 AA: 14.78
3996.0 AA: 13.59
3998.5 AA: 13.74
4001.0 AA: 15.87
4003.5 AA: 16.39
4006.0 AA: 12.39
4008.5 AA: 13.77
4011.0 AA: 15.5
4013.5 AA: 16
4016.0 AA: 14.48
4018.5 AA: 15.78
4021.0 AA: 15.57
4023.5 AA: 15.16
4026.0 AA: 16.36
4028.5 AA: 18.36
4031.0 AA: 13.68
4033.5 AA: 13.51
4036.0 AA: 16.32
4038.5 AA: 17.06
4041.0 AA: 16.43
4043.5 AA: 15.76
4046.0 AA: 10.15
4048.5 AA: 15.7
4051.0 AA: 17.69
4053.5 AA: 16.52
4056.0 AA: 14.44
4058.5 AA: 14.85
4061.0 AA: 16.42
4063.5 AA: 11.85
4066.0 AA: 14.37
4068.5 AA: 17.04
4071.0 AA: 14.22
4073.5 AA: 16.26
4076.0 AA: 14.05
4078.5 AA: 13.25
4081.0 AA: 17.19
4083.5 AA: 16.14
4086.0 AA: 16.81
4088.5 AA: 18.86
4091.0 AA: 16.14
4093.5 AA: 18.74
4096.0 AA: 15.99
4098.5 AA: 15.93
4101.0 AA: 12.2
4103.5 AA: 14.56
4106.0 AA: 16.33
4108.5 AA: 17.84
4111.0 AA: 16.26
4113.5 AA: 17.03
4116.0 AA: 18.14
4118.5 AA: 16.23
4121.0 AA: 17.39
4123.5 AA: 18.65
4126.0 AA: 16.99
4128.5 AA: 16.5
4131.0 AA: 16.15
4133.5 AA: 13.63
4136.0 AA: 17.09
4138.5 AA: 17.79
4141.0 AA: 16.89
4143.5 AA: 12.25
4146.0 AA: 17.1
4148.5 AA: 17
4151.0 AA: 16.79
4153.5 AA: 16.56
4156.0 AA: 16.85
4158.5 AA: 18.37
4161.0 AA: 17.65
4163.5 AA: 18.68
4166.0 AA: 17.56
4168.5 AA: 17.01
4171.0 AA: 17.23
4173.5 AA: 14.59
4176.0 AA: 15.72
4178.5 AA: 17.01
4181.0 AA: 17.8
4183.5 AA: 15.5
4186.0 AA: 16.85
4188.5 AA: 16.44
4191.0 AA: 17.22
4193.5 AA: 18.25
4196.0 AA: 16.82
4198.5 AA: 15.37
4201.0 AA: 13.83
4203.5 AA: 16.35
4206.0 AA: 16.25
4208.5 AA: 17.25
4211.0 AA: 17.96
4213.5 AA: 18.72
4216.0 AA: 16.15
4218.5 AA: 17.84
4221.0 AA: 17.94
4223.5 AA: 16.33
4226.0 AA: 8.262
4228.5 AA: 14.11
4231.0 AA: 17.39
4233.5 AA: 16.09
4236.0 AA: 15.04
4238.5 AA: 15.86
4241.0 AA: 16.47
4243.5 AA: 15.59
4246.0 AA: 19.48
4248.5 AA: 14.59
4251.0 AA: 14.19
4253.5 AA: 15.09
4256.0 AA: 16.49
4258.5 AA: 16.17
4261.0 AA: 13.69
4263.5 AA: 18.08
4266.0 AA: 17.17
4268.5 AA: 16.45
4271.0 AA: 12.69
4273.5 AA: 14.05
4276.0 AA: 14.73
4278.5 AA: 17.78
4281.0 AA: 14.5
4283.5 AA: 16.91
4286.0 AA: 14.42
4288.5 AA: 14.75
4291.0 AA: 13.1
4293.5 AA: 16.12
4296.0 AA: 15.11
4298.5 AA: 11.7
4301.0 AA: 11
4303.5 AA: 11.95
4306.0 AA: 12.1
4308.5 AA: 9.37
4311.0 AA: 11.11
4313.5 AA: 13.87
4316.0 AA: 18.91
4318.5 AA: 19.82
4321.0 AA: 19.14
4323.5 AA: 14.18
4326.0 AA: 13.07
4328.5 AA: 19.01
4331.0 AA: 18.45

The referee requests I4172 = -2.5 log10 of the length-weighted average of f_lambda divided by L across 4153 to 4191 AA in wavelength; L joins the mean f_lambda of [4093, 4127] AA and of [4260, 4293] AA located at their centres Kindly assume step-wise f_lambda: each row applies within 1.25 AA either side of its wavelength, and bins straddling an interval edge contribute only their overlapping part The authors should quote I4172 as -0.06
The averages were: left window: 16.5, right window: 15.3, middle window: 16.9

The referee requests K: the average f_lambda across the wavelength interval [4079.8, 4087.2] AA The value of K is 16.7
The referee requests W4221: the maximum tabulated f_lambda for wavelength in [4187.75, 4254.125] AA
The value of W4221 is 19.48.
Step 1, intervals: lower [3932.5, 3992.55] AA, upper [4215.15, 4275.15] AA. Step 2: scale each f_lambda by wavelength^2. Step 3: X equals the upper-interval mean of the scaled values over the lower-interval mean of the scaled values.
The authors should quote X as 1.9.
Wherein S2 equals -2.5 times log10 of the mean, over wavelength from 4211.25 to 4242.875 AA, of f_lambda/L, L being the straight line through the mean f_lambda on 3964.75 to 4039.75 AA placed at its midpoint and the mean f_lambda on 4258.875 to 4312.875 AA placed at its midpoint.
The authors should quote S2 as -0.137 mag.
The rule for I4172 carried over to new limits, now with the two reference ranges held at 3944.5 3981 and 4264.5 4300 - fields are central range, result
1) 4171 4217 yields -0.23 mag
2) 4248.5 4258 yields -0.06 mag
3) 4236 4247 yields -0.16 mag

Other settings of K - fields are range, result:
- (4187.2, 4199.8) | 16.8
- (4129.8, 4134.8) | 14.9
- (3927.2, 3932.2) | 4.02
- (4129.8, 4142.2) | 16.3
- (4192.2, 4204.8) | 16.1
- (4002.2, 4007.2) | 14.4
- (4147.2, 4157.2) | 16.8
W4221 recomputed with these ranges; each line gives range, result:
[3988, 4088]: 18.36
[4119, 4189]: 18.68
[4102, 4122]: 18.14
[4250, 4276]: 18.08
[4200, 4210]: 17.25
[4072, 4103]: 18.86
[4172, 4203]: 18.25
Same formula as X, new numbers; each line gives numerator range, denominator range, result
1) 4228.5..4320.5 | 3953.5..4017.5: 1.42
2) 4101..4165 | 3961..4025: 1.41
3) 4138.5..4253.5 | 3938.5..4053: 1.40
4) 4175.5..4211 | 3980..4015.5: 1.25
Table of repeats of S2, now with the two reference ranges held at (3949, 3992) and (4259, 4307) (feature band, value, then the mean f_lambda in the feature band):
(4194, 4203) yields -0.16 mag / 15.7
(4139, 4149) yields -0.23 mag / 15.9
